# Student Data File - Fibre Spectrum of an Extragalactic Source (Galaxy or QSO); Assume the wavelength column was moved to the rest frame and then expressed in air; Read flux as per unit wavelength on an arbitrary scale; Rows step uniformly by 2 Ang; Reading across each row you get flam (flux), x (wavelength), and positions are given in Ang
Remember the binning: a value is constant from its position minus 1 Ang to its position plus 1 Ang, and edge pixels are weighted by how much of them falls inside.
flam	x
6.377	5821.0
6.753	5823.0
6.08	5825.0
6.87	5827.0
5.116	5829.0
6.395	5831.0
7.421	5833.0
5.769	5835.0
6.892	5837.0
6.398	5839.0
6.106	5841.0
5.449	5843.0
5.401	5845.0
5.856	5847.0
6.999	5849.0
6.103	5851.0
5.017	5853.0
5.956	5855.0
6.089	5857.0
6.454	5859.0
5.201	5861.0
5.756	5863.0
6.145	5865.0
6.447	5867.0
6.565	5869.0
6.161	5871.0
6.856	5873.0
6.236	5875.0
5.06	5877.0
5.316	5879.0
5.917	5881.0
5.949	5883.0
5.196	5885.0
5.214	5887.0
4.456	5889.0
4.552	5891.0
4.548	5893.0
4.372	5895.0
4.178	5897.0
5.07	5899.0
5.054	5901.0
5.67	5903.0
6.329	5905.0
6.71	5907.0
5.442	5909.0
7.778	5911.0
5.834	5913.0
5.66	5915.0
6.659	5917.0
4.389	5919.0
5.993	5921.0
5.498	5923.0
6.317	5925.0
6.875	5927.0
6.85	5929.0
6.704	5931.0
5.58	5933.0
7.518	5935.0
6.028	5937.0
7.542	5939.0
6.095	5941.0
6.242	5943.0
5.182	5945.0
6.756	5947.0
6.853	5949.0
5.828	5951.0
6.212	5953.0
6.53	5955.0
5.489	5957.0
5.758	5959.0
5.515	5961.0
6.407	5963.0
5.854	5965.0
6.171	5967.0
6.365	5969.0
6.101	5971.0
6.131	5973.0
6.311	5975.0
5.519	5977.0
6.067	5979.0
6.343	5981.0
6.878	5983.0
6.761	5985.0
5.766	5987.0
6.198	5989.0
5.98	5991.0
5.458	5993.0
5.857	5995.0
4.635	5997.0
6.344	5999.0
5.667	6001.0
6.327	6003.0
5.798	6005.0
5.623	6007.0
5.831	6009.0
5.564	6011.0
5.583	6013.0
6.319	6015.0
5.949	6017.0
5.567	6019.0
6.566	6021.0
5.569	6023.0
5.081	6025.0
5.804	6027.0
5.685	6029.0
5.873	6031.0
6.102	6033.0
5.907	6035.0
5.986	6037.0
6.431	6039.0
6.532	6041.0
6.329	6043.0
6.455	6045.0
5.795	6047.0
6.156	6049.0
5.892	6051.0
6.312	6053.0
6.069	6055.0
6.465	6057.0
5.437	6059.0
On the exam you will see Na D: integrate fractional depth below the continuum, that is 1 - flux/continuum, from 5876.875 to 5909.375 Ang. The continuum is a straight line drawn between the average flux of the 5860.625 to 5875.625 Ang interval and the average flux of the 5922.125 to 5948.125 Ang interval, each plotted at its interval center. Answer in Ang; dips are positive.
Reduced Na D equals 5.4 Ang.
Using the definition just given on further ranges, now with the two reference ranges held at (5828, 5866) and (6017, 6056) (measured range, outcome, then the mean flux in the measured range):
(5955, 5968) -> 0.21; 5.92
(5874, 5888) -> 1.09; 5.56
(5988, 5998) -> 0.64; 5.63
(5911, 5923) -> 0.31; 5.86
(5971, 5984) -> -0.41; 6.2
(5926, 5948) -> -1.73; 6.49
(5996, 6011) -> 0.68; 5.73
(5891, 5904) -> 2.65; 4.8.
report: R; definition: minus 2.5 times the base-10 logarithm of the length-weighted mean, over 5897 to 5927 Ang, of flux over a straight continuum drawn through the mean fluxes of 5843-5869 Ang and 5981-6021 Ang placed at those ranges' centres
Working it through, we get 0.02 mag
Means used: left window 5.96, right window 5.93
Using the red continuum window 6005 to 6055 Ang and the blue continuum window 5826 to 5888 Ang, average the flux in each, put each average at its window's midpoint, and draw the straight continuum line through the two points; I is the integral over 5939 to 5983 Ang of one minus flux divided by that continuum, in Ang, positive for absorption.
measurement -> -1.16 Ang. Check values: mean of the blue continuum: 6.01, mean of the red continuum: 5.95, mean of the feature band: 6.13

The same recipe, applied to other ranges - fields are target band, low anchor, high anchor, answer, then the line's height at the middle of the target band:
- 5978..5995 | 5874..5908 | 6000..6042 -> -1.3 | 5.73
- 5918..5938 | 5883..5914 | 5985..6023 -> -2.4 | 5.51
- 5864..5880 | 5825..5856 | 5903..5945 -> 0.2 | 6.17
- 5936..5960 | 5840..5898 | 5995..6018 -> -2.0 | 5.73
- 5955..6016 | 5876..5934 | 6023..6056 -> -1.1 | 5.86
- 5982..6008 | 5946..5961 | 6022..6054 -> 0.6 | 6.08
